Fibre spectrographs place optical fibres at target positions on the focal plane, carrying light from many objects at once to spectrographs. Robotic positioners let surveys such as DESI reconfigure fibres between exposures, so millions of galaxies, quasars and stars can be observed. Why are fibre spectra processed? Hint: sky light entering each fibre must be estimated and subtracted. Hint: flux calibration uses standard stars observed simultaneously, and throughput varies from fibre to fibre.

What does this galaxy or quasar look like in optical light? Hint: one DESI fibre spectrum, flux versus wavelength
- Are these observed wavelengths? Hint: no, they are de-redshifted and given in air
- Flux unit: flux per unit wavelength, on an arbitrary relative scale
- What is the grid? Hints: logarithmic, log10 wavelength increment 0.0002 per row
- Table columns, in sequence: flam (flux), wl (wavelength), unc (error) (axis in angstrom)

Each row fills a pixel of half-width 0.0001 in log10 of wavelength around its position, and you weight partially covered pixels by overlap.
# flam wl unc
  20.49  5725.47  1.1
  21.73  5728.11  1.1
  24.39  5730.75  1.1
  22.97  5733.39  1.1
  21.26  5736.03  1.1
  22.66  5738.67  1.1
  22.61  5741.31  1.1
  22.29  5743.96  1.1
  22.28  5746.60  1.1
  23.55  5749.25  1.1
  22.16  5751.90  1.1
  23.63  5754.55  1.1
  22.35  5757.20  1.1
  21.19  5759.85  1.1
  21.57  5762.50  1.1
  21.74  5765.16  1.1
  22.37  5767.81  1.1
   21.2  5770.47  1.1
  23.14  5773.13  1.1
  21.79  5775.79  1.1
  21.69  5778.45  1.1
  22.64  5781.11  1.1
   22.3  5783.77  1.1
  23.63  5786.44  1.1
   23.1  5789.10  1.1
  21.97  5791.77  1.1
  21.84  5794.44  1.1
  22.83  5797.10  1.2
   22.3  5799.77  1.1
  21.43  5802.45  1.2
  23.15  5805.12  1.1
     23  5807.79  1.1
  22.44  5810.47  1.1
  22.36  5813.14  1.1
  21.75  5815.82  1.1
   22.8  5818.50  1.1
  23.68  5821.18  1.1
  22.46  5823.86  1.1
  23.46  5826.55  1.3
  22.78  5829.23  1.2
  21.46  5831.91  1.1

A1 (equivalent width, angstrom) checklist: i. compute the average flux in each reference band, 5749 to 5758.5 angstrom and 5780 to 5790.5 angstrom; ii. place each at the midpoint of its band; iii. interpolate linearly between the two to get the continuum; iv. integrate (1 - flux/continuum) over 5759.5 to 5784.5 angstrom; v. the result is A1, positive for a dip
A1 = 0.99 angstrom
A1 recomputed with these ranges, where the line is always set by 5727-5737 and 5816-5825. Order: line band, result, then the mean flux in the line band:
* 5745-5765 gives 0.31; 22.4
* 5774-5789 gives 0.17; 22.5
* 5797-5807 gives 0.17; 22.4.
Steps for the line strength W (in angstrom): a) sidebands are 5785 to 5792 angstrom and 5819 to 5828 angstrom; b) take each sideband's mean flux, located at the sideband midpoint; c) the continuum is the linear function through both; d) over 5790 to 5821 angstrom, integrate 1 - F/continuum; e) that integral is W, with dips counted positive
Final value 0.9 angstrom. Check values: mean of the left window 23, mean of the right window 23.2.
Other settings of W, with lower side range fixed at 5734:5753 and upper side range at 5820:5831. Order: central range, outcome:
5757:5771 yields 0.5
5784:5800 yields 0.1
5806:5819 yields 0.3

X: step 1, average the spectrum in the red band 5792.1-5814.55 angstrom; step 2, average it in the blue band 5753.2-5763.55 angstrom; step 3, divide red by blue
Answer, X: 1.0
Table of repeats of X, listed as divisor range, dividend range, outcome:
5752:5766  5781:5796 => 1.02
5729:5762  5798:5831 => 1.00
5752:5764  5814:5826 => 1.02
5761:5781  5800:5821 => 1.02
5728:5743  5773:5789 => 0.99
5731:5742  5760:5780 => 0.97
